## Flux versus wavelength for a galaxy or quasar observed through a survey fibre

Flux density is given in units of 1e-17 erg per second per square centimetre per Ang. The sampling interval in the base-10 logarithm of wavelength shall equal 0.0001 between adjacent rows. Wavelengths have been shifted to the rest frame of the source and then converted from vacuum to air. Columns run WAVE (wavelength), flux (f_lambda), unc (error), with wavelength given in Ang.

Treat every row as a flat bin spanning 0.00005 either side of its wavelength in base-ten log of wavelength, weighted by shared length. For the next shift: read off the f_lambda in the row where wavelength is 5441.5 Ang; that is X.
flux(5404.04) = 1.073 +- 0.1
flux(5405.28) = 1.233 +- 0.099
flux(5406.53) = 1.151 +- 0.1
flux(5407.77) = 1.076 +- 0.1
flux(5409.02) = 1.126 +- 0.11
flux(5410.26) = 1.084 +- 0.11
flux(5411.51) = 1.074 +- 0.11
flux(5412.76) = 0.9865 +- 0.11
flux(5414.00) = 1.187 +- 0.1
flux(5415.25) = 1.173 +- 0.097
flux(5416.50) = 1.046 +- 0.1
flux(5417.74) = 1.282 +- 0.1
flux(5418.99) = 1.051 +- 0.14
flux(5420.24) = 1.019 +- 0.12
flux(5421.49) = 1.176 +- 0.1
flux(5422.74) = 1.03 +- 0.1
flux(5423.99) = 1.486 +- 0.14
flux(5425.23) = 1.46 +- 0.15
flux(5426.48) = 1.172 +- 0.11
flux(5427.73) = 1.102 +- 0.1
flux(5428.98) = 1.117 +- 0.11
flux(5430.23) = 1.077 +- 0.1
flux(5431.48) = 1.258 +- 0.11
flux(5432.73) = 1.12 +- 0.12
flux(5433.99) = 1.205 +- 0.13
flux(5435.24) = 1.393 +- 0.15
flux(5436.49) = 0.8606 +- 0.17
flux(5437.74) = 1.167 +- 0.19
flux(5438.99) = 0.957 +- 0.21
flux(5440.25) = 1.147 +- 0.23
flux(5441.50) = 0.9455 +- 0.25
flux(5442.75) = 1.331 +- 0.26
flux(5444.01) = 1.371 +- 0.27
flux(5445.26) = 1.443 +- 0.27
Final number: 0.9455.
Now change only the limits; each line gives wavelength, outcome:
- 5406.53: 1.151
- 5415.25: 1.173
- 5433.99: 1.205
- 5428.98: 1.117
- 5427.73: 1.102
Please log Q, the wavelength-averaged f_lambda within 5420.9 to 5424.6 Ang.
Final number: 1.23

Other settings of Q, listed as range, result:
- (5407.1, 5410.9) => 1.1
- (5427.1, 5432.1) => 1.14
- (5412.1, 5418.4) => 1.13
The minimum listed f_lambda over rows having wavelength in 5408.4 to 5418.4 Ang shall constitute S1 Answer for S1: 0.9865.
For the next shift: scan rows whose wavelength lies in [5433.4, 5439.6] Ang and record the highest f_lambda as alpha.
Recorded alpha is 1.393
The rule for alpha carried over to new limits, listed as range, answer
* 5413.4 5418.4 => 1.282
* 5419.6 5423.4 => 1.176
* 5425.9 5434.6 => 1.258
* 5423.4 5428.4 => 1.486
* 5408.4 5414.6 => 1.187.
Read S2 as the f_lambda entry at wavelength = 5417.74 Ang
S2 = 1.282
